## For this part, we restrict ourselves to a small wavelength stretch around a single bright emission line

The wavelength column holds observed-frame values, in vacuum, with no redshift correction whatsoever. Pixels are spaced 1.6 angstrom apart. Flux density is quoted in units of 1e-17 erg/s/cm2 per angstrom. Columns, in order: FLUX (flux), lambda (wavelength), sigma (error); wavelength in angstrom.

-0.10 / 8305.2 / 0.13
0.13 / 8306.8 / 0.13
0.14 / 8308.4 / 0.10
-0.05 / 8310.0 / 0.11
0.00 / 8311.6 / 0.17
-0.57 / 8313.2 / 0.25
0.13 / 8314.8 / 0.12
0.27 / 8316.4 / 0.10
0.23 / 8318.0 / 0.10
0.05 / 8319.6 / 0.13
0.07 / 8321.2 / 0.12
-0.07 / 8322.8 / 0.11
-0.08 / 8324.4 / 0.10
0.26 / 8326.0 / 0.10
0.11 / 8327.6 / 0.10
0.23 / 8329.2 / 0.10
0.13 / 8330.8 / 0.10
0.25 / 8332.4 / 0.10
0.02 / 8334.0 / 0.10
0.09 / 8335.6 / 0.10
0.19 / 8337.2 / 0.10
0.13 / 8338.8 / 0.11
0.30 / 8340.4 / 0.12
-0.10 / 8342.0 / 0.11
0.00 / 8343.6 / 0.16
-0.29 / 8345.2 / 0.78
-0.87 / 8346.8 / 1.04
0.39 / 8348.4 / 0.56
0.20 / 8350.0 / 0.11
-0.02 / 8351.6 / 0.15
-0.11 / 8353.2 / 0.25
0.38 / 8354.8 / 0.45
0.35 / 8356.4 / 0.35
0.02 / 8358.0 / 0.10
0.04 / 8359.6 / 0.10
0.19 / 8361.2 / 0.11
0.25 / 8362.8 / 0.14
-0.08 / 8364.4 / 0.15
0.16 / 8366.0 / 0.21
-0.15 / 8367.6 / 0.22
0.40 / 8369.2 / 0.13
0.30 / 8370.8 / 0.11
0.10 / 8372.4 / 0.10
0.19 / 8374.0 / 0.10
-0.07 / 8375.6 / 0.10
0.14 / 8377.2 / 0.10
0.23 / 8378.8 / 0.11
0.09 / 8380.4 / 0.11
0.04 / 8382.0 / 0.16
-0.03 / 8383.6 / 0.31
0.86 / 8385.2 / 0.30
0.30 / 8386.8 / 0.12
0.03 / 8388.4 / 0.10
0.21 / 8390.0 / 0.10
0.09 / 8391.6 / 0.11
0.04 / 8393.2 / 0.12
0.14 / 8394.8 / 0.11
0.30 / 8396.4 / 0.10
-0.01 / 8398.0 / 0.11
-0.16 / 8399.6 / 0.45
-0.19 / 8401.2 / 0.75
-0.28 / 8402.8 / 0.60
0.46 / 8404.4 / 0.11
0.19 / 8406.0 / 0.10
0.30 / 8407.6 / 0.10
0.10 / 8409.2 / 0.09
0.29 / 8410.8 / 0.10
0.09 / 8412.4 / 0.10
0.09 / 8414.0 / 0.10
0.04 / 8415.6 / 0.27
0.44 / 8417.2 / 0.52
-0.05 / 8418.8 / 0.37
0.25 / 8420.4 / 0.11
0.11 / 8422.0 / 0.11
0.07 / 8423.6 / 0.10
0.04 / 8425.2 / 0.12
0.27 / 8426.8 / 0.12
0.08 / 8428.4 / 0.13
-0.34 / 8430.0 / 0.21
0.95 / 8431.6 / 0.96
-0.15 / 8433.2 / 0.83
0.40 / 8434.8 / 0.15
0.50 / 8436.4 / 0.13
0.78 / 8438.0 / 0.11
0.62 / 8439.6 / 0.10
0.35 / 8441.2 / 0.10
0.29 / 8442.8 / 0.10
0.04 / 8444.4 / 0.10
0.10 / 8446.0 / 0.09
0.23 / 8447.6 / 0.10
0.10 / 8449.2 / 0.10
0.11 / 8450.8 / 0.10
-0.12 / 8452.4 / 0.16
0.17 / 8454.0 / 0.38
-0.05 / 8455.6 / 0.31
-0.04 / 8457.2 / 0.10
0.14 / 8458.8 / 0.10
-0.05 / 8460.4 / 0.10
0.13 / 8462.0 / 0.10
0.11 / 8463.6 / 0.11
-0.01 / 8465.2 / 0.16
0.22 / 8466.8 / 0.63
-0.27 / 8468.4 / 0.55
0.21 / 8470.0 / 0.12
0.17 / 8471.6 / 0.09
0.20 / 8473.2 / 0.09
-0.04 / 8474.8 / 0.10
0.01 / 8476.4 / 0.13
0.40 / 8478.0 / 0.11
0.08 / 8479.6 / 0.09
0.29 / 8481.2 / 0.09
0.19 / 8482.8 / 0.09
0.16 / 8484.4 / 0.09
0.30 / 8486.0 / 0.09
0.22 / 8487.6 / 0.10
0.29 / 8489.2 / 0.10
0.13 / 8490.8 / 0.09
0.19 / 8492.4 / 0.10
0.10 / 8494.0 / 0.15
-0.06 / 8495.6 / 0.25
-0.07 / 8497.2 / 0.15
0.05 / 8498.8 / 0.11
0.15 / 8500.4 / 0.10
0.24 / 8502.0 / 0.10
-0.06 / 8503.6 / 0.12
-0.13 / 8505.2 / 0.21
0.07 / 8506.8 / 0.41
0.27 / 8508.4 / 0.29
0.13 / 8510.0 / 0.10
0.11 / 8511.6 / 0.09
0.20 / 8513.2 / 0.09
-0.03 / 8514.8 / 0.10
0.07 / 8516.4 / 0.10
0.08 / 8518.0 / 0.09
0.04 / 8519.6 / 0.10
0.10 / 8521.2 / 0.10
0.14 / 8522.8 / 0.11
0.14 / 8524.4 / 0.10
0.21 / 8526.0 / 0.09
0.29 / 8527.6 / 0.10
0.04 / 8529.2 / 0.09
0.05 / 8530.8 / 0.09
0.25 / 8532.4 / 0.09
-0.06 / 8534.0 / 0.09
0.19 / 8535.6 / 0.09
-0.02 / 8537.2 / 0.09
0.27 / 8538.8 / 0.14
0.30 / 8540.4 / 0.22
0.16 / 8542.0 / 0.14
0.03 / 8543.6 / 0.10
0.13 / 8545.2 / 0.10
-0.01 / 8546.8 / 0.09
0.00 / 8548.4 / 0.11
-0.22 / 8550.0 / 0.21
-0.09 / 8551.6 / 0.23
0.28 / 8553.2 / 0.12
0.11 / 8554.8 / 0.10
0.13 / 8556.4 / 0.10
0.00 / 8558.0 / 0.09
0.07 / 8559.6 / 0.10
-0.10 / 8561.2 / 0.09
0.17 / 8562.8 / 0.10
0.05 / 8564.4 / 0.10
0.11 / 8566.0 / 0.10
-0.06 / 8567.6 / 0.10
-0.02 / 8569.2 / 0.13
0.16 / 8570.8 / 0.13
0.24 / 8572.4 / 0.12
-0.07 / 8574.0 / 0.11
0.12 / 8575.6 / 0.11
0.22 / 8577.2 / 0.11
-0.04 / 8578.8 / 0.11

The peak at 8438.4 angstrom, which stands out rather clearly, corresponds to H-gamma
